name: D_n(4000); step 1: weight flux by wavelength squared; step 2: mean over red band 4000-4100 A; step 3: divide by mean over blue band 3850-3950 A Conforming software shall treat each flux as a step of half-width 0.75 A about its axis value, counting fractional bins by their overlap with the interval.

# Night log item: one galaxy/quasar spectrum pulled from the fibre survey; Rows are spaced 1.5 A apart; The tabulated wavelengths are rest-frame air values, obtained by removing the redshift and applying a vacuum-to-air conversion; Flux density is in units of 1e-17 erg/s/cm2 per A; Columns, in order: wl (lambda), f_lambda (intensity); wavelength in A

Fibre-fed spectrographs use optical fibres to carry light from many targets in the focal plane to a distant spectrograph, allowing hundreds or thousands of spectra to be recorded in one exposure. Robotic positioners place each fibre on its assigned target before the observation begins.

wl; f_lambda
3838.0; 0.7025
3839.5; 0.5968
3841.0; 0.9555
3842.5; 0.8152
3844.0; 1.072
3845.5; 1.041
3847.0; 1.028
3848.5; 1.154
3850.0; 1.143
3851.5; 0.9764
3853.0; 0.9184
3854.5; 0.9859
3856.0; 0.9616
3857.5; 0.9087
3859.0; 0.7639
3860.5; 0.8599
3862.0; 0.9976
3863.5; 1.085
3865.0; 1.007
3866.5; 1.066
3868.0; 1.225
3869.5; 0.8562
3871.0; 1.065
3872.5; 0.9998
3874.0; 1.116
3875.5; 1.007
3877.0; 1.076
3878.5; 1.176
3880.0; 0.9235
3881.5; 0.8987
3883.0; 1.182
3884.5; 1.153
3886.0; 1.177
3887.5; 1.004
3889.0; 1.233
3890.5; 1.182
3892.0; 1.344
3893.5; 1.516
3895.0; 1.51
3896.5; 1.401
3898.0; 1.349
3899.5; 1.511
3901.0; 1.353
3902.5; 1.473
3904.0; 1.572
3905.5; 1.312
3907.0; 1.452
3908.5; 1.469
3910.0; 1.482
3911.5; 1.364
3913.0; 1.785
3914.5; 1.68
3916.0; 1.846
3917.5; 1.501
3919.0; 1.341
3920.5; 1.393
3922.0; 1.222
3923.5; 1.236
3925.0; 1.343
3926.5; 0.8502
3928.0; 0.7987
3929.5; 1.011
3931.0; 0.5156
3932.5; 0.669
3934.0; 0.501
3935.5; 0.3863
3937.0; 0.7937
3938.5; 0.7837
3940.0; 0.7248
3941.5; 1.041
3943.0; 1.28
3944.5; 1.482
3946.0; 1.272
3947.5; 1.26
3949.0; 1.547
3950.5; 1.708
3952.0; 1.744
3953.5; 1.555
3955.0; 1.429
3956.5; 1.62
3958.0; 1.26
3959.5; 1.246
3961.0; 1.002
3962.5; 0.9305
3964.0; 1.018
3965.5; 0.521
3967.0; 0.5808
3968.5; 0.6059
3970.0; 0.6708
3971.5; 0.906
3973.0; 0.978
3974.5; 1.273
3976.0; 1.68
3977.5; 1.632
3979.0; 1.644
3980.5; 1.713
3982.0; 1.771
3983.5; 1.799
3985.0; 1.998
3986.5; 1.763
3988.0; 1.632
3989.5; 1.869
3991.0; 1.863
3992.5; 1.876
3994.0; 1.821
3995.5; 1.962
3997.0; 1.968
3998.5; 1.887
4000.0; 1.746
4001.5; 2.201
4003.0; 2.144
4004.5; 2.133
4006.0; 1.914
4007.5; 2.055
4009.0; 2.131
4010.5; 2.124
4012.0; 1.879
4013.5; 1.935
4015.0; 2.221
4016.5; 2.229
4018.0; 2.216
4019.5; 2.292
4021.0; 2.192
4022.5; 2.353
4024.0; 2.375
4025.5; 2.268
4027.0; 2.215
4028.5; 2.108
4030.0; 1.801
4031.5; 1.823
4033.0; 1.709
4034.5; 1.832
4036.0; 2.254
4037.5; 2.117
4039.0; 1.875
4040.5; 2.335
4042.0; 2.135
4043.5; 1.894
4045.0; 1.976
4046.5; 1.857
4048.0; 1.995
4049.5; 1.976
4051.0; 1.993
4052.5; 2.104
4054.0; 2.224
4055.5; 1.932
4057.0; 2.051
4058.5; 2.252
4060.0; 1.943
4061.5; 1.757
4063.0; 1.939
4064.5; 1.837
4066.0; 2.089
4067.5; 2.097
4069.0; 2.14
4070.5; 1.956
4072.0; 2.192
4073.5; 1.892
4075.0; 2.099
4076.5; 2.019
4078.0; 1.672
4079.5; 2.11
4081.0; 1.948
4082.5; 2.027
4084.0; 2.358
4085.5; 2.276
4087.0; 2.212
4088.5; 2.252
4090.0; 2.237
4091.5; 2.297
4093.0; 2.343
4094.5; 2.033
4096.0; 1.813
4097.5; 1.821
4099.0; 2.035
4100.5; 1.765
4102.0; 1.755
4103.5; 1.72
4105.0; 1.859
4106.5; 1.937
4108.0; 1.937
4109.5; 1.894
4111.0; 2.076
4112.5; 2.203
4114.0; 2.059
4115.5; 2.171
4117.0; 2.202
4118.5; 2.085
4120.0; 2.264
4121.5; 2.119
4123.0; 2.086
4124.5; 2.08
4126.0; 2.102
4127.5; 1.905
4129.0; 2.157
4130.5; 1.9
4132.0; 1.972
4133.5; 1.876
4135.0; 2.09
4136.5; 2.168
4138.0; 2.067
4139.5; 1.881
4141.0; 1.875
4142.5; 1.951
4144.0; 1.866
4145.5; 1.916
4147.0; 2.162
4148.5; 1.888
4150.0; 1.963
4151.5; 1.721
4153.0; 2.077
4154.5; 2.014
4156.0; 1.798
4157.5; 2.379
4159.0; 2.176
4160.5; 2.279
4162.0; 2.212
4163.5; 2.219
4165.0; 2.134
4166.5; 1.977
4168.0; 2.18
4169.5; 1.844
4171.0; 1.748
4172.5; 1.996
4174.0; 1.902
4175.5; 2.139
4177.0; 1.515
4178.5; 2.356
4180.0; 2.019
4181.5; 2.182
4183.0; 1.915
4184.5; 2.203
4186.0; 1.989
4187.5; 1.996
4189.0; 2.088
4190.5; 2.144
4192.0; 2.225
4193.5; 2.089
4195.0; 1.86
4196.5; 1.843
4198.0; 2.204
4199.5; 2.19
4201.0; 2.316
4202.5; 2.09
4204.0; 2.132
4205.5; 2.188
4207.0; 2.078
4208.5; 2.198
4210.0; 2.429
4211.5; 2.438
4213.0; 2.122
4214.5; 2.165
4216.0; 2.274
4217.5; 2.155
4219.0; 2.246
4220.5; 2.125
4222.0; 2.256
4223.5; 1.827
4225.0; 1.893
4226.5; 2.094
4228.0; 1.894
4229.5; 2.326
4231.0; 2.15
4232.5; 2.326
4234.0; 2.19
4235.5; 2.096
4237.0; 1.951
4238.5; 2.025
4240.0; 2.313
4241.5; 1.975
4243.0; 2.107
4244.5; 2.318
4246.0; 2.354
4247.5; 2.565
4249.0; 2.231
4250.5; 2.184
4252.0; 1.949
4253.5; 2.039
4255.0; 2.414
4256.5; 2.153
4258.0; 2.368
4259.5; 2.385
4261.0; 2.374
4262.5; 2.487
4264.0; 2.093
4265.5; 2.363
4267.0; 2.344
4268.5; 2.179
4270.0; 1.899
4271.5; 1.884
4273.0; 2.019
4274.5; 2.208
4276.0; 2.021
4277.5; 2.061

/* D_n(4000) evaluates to 1.9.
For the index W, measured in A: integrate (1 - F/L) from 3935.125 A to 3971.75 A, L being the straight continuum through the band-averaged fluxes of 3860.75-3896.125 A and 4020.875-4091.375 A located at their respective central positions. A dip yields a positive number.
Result 9.9 A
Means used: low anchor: 1.12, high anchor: 2.06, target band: 1.1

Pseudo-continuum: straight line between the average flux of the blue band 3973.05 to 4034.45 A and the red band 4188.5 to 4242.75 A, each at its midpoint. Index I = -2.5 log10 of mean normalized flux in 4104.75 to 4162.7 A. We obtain 0.01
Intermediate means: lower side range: 1.94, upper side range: 2.14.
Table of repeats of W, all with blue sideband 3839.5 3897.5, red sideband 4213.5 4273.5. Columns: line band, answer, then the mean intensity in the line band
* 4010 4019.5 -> -3.89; 2.12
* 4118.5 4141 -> -2.50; 2.04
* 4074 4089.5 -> -3.63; 2.1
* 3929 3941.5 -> 5.70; 0.688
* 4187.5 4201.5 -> -0.46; 2.1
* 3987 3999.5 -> -3.64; 1.86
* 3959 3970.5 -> 4.55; 0.816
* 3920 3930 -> 0.94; 1.12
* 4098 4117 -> -1.98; 1.96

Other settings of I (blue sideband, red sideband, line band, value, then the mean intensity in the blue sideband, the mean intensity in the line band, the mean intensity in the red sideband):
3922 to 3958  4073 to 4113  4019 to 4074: -0.18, 1.12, 2.05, 2.02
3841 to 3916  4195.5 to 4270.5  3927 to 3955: 0.27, 1.18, 1.07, 2.19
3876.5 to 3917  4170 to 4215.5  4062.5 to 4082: -0.12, 1.35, 2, 2.09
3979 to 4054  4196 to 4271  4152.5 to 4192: 0.04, 2.01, 2.06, 2.19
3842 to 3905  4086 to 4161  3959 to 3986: 0.21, 1.12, 1.23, 2.03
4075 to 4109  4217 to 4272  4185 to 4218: -0.01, 2.02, 2.15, 2.18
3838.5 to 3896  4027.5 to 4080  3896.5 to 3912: -0.16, 1.05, 1.43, 2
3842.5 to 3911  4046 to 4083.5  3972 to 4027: -0.13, 1.15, 1.93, 2.01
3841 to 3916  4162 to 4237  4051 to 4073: -0.19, 1.18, 2.03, 2.1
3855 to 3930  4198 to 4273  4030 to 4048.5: -0.21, 1.22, 1.98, 2.19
